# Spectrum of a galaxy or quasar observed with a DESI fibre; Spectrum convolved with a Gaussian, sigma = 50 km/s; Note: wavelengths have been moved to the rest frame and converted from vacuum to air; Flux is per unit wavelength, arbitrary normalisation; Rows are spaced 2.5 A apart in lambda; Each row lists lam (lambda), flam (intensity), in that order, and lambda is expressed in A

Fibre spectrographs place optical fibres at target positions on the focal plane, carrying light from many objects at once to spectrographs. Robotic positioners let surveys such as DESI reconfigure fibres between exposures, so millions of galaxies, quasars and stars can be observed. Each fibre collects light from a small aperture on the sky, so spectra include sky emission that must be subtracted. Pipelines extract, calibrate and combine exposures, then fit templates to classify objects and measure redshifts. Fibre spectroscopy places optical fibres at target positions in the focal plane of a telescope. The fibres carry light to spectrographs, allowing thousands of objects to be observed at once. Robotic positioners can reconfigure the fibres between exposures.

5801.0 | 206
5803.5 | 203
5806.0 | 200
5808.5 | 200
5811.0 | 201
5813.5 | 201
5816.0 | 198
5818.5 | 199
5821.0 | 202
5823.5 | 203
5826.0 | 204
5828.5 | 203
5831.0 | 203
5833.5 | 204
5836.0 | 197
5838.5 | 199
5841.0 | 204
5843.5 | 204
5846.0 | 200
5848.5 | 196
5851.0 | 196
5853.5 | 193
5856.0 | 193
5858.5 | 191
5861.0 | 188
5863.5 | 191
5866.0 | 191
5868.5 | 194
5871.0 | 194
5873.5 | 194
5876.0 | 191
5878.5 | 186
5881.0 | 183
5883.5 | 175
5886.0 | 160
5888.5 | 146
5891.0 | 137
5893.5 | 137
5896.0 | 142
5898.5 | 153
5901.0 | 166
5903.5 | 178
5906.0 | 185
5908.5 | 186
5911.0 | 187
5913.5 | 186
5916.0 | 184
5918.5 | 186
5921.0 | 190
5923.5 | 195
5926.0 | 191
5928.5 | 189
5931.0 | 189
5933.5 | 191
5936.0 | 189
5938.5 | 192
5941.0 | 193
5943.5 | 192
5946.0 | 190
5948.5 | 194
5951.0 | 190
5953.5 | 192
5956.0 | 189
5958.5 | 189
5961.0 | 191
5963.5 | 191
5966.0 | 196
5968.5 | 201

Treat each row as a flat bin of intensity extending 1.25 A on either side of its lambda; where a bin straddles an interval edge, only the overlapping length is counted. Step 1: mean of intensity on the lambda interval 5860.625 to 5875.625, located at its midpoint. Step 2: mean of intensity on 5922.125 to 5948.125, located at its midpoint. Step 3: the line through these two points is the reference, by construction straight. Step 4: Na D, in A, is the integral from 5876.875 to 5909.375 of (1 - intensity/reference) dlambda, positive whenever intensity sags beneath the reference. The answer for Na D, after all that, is 4.68 A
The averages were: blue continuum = 192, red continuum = 191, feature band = 164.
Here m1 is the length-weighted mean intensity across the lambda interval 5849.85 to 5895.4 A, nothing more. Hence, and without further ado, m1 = 179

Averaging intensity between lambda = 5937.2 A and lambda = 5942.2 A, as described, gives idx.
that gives 192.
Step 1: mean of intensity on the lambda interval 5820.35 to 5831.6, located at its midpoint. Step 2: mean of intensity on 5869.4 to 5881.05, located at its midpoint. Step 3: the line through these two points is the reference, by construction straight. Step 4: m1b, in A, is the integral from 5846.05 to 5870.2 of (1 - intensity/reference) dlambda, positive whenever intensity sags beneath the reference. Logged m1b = 0.2 A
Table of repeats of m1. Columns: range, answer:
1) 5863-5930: 178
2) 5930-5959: 191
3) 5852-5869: 192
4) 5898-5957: 187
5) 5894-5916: 172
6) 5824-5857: 200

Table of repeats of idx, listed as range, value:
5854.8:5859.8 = 192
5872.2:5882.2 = 189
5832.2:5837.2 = 201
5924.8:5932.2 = 190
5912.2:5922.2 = 186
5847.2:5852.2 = 196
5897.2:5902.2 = 159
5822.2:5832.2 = 203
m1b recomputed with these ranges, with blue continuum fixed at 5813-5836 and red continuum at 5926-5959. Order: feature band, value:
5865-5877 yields 0.3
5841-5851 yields 0.0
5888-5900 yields 3.2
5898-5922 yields 1.6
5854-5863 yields 0.3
